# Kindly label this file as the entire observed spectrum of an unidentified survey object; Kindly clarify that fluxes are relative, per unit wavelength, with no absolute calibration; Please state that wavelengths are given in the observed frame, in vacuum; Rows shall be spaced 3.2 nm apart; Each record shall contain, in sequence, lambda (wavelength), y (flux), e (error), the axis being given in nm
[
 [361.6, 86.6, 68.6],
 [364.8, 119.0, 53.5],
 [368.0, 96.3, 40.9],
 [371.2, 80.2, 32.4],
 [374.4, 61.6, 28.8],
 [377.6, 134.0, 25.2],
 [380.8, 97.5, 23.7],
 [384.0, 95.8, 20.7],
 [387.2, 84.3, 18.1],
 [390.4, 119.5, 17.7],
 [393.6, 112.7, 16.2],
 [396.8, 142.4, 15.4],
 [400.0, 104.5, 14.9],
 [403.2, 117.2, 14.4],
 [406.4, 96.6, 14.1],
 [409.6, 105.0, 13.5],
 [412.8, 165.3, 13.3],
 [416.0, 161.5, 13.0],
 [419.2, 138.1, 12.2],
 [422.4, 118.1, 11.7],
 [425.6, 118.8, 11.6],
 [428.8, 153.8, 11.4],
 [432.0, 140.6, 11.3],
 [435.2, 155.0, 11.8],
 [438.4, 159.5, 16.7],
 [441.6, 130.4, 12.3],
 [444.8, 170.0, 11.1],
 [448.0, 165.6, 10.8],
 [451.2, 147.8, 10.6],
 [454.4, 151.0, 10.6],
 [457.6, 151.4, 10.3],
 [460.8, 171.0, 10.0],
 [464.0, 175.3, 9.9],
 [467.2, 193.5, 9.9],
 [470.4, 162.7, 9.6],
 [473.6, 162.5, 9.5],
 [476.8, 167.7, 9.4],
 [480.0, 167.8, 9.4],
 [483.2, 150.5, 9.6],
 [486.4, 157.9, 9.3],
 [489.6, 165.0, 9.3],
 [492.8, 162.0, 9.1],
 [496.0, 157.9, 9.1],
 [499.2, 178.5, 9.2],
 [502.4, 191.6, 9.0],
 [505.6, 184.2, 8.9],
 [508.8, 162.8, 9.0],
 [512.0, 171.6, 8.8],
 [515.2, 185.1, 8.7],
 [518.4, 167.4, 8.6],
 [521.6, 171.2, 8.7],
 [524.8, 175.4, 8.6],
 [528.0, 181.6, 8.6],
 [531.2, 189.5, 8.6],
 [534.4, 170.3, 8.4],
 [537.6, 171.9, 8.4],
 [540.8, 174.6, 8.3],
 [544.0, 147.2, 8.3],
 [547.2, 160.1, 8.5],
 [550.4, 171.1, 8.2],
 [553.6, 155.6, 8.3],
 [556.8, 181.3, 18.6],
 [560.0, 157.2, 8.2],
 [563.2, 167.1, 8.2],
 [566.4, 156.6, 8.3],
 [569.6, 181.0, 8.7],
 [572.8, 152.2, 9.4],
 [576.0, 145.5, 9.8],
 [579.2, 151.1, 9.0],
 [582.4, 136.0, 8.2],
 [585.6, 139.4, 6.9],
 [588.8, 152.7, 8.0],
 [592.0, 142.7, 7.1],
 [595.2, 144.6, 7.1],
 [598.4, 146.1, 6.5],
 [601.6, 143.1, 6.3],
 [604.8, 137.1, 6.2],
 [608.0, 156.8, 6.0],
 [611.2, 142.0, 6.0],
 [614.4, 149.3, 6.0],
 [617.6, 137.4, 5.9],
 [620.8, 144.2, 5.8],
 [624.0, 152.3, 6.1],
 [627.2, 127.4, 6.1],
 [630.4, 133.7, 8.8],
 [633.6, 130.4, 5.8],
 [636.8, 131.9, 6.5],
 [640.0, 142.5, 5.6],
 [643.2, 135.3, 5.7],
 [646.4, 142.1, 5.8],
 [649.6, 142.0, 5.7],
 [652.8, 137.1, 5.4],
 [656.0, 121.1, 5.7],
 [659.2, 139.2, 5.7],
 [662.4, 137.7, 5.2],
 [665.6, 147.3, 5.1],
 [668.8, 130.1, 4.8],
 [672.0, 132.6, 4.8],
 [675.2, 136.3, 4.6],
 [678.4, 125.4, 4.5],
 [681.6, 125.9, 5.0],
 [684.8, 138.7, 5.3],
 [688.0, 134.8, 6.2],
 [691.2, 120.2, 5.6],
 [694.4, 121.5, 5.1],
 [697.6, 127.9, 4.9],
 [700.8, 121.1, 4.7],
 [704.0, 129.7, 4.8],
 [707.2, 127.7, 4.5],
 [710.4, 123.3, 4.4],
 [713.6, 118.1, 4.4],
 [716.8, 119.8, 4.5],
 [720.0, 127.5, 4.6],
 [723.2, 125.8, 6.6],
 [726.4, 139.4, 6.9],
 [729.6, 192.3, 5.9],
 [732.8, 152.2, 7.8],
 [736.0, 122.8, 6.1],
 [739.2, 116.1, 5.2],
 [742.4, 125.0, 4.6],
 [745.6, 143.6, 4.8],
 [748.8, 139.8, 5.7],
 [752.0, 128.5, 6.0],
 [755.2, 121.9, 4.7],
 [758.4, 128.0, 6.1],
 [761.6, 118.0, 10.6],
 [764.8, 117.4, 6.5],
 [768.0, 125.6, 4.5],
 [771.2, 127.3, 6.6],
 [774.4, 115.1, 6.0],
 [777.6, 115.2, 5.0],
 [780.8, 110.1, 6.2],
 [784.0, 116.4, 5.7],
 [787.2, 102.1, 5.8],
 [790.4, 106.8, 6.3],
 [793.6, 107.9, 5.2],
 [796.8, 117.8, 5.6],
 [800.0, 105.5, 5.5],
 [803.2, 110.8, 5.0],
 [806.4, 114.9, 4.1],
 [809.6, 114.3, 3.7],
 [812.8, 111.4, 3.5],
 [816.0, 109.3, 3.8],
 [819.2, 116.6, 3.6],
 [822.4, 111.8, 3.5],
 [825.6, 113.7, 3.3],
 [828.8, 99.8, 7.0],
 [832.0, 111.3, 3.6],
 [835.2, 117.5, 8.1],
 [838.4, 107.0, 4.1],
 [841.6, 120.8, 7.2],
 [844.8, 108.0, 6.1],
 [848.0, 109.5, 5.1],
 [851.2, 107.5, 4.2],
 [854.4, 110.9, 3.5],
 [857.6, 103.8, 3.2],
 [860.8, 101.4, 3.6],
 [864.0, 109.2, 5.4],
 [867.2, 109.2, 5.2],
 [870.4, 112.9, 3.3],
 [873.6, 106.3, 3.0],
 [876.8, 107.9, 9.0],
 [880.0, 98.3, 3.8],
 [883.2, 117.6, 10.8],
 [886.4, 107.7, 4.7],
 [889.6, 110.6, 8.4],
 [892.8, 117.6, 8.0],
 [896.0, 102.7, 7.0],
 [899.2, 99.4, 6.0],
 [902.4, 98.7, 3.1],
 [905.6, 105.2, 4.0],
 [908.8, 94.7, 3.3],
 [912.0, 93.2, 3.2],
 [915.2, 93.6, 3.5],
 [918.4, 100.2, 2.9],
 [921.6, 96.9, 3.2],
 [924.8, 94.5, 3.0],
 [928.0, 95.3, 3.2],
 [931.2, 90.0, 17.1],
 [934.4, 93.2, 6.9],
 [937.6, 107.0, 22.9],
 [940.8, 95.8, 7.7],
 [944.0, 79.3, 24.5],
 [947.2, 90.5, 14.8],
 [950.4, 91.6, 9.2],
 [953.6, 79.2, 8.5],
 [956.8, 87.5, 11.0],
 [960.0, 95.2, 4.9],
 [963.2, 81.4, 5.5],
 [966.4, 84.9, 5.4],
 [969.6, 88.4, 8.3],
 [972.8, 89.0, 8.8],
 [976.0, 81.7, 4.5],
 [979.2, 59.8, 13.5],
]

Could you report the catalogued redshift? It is 0.111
